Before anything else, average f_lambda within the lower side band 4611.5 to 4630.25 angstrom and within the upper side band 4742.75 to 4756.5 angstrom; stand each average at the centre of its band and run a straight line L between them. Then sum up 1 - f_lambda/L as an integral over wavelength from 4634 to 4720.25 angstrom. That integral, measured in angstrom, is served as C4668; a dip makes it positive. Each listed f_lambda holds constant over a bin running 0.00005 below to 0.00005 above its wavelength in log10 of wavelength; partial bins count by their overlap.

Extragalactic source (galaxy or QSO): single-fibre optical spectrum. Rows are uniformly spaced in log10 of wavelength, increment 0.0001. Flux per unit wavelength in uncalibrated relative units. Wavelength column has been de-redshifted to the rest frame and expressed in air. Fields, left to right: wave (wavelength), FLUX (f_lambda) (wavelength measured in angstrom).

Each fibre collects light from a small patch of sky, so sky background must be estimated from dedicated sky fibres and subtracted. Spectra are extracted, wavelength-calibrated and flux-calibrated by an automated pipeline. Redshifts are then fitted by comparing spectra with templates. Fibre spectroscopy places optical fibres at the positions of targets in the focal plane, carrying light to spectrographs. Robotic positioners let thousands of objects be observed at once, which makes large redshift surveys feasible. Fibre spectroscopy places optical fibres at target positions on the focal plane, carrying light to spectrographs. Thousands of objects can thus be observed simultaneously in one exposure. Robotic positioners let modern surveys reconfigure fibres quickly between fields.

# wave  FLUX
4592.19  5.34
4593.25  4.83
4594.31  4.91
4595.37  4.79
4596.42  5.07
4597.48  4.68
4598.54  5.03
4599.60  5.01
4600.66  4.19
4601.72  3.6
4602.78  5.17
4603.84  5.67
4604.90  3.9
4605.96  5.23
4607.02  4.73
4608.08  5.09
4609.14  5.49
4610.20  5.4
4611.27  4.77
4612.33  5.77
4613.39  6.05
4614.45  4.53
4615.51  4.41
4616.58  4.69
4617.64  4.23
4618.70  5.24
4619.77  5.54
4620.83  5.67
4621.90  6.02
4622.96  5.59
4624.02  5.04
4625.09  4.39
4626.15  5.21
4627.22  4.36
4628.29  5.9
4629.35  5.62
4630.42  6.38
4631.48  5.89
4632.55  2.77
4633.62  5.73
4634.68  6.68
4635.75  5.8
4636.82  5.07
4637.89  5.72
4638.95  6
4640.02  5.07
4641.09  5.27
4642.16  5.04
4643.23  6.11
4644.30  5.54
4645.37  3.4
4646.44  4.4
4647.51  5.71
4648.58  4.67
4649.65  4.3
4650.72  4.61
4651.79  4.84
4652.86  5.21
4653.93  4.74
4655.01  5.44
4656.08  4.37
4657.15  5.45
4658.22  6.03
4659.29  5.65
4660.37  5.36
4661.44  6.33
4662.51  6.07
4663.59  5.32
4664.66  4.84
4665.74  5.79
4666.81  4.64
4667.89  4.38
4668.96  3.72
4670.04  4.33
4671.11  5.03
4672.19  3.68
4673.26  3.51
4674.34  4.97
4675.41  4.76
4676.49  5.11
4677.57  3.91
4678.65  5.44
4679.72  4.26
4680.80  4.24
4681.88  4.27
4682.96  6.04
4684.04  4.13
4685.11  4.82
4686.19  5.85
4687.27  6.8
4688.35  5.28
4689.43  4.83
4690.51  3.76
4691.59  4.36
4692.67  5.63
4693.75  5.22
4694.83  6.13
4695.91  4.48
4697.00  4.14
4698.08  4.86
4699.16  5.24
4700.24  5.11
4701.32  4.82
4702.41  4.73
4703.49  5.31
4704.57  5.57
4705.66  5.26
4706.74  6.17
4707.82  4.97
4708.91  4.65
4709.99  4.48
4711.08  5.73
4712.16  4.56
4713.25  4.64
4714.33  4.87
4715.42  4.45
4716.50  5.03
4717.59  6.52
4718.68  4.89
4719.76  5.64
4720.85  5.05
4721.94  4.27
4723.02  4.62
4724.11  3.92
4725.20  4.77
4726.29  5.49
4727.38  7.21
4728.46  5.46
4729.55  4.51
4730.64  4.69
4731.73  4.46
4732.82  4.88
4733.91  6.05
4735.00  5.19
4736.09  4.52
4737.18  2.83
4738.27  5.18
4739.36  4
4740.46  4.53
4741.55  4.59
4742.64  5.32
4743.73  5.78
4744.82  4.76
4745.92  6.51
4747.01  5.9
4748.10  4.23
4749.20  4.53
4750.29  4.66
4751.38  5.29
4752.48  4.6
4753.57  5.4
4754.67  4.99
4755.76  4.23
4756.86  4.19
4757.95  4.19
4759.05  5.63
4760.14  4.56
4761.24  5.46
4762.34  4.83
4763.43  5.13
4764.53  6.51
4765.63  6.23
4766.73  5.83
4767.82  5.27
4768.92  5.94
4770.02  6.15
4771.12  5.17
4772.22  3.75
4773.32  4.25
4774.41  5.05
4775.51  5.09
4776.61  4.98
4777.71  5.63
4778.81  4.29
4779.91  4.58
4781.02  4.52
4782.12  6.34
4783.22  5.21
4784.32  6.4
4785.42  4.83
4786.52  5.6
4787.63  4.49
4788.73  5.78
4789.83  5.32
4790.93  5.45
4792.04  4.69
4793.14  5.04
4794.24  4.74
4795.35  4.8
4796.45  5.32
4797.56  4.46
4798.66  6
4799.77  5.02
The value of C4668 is 1.61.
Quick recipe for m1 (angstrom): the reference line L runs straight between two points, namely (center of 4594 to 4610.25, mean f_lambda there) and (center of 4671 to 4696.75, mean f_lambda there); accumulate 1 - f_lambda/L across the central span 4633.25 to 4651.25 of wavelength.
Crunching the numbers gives -1.4 angstrom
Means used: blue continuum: 4.86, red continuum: 4.84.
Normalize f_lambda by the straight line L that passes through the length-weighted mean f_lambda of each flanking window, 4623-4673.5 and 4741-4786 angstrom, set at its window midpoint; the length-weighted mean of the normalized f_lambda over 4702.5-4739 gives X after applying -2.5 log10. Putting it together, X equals 0.02 mag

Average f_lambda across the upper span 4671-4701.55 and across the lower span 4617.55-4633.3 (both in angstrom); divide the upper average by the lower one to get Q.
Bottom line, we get 0.93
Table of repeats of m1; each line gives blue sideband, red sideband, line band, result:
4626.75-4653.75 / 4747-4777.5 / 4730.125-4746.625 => 0.63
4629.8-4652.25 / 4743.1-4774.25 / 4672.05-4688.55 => 1.08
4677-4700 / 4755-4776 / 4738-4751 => 0.20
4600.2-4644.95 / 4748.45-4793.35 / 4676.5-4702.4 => 1.13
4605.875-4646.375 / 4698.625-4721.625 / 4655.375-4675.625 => 0.85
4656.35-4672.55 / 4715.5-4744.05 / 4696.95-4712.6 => -0.16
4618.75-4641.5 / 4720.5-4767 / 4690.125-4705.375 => 0.56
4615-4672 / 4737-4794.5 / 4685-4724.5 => 0.51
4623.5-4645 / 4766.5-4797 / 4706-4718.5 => 0.38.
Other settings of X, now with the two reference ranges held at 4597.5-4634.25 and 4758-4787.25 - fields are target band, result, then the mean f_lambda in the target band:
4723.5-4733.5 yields 0.03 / 5.05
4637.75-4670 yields 0.00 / 5.11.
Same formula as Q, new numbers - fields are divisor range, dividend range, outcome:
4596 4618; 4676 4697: 1.01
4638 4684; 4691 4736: 1.02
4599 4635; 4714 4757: 0.97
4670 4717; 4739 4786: 1.04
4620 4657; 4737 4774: 0.97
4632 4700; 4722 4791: 1.01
